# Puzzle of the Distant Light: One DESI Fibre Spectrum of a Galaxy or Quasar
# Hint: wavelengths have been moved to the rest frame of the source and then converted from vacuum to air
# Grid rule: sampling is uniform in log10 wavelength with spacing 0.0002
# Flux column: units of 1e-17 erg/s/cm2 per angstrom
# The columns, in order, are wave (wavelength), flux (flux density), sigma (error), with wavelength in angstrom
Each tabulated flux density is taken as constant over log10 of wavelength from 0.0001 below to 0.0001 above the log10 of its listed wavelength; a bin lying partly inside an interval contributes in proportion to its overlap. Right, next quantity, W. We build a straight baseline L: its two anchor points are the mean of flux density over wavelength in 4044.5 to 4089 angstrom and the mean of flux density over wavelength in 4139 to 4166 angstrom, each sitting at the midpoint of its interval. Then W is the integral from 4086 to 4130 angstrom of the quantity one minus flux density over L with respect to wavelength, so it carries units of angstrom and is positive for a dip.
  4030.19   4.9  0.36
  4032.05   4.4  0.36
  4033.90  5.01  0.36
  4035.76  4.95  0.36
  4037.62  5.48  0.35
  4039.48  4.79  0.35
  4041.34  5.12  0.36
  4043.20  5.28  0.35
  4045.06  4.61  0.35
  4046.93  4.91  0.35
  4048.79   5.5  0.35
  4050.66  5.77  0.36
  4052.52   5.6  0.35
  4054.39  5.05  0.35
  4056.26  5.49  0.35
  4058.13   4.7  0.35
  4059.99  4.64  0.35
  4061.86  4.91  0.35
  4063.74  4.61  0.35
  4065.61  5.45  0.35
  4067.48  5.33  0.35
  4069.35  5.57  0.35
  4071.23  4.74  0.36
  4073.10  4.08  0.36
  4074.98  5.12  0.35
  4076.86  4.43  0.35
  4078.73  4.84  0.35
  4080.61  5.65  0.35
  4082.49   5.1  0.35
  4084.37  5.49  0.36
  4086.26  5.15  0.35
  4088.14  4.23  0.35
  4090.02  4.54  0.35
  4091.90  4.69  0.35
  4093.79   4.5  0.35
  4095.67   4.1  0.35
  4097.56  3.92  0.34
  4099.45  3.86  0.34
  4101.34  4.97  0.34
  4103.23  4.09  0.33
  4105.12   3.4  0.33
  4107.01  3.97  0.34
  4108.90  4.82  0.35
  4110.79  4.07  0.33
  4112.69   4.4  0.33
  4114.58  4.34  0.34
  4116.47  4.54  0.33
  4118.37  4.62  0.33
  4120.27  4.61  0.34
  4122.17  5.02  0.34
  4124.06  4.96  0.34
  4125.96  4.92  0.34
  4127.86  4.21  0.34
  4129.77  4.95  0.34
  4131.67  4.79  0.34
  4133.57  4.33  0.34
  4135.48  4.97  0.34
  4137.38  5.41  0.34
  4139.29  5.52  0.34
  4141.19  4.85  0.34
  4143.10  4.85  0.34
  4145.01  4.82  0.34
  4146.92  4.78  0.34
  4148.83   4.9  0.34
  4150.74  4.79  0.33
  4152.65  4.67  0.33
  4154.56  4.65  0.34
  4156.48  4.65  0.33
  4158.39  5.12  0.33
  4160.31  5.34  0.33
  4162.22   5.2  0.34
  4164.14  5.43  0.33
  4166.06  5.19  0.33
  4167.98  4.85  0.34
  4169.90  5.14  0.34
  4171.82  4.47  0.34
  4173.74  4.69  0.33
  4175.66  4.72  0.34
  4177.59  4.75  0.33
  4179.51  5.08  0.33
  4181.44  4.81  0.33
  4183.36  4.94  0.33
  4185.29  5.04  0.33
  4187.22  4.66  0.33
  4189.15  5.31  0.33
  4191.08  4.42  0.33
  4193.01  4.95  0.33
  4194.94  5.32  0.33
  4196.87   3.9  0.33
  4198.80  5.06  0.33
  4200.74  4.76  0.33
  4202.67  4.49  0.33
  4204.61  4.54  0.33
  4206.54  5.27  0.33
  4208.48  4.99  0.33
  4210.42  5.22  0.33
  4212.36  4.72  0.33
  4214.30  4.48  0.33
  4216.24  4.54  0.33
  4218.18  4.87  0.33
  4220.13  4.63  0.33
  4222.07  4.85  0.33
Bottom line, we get 5.0 angstrom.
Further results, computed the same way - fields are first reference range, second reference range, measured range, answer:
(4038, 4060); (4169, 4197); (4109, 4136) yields 1.93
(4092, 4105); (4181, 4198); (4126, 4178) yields -3.68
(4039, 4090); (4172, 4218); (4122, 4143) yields 0.09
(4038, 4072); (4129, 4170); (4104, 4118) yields 2.20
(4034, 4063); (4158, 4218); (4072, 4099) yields 1.95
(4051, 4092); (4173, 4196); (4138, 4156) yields 0.18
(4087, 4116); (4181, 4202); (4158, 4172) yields -1.38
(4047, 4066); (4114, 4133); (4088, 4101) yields 1.58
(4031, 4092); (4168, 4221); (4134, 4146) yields -0.36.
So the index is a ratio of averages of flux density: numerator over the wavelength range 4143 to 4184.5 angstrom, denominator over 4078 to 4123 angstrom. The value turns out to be 1.08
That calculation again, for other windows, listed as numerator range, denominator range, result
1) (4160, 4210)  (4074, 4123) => 1.07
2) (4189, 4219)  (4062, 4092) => 0.97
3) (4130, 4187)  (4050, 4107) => 1.03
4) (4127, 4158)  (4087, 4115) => 1.13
